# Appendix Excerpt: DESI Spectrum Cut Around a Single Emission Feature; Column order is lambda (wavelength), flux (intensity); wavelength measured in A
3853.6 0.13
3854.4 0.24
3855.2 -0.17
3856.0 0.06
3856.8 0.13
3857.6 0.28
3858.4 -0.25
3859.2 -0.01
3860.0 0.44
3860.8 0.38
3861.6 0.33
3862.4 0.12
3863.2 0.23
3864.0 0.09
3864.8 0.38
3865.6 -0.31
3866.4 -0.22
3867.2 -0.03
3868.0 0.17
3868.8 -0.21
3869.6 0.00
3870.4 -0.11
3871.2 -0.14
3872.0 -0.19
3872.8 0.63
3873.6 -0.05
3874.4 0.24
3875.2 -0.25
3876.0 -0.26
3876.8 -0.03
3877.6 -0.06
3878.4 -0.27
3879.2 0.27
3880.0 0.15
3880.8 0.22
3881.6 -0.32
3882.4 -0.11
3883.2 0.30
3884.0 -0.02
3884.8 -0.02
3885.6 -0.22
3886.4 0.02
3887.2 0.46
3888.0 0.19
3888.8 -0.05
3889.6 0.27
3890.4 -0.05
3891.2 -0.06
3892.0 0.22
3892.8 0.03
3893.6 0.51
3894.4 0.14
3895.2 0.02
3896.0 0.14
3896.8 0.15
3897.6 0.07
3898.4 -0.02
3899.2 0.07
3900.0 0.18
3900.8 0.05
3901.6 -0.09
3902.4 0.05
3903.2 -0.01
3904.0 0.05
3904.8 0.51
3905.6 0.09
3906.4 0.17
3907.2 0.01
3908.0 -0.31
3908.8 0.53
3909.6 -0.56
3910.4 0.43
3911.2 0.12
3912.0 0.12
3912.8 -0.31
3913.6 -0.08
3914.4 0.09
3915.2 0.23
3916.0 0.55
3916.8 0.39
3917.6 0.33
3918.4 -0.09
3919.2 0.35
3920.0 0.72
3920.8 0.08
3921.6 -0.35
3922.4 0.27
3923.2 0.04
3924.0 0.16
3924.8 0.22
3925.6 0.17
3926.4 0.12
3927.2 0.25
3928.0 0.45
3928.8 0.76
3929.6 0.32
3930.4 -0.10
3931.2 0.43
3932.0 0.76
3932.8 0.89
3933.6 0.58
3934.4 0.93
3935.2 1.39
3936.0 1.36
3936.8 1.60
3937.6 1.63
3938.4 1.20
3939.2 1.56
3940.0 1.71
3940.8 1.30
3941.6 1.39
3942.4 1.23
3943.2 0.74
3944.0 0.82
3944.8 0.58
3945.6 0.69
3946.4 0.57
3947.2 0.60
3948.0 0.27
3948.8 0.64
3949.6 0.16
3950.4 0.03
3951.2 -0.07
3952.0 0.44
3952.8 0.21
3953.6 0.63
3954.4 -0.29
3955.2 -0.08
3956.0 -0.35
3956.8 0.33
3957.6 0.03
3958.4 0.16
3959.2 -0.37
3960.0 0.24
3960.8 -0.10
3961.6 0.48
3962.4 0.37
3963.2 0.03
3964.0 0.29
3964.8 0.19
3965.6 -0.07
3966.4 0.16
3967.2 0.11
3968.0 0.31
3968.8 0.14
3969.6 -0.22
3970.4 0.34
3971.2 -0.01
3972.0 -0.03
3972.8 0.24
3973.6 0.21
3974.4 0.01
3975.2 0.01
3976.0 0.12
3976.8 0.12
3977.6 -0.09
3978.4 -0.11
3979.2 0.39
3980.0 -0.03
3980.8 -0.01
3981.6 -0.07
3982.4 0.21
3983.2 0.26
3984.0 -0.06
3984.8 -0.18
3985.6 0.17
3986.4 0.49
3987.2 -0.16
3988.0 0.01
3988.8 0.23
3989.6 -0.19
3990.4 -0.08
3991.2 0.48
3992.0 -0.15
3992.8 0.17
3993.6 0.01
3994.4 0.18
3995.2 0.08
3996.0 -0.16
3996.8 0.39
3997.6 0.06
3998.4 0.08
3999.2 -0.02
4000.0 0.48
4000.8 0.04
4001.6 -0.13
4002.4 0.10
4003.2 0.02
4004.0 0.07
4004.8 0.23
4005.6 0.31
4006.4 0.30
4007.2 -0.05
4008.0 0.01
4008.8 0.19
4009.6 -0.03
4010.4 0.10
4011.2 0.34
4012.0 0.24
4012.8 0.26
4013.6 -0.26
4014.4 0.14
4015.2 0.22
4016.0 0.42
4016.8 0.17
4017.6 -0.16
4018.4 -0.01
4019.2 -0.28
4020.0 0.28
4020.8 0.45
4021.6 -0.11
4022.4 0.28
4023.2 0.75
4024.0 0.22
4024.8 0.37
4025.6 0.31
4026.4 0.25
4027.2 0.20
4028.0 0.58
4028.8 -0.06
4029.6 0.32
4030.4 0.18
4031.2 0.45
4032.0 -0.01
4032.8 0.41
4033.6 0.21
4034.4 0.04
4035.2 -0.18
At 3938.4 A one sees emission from Lyman alpha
